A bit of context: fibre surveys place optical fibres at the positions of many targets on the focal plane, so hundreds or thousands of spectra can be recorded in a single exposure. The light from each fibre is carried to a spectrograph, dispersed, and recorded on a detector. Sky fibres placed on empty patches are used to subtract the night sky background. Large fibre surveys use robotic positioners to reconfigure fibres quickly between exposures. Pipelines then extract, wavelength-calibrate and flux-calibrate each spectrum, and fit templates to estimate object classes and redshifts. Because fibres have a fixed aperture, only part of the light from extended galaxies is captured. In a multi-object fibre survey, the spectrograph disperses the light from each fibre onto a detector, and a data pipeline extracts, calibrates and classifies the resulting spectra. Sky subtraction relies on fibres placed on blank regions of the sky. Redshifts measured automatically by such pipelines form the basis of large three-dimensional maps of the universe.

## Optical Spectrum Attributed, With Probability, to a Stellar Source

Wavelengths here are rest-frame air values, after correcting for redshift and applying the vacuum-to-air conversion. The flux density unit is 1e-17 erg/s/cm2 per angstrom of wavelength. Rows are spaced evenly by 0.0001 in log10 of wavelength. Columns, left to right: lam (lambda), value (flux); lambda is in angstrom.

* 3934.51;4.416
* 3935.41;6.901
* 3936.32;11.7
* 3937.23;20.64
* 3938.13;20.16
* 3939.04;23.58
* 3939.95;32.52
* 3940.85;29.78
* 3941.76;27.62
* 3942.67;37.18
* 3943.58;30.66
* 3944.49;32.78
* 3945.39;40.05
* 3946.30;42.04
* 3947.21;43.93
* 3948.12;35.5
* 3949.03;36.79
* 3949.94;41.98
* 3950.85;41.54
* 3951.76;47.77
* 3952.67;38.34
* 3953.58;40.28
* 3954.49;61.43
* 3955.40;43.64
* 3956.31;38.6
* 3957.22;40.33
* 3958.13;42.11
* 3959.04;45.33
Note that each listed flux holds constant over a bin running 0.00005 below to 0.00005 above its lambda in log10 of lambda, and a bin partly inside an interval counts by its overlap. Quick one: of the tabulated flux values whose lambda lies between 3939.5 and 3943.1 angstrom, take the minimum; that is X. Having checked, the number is 27.62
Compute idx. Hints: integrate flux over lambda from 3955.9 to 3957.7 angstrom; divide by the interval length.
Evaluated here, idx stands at 39.6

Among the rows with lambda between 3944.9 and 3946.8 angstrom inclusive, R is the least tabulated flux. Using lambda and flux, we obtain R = 40.05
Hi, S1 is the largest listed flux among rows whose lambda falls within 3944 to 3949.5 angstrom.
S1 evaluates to 43.93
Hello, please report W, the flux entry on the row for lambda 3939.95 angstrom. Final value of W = 32.52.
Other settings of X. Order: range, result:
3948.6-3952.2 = 36.79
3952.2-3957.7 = 38.34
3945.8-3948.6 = 35.5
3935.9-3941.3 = 11.7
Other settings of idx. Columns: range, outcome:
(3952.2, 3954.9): 46.5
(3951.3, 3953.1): 43.1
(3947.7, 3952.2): 40.7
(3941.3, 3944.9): 32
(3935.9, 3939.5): 19.1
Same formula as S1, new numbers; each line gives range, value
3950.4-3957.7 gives 61.43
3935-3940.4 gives 32.52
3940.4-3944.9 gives 37.18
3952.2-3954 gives 40.28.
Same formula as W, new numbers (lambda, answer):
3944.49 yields 32.78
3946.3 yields 42.04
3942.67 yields 37.18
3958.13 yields 42.11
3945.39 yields 40.05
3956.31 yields 38.6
